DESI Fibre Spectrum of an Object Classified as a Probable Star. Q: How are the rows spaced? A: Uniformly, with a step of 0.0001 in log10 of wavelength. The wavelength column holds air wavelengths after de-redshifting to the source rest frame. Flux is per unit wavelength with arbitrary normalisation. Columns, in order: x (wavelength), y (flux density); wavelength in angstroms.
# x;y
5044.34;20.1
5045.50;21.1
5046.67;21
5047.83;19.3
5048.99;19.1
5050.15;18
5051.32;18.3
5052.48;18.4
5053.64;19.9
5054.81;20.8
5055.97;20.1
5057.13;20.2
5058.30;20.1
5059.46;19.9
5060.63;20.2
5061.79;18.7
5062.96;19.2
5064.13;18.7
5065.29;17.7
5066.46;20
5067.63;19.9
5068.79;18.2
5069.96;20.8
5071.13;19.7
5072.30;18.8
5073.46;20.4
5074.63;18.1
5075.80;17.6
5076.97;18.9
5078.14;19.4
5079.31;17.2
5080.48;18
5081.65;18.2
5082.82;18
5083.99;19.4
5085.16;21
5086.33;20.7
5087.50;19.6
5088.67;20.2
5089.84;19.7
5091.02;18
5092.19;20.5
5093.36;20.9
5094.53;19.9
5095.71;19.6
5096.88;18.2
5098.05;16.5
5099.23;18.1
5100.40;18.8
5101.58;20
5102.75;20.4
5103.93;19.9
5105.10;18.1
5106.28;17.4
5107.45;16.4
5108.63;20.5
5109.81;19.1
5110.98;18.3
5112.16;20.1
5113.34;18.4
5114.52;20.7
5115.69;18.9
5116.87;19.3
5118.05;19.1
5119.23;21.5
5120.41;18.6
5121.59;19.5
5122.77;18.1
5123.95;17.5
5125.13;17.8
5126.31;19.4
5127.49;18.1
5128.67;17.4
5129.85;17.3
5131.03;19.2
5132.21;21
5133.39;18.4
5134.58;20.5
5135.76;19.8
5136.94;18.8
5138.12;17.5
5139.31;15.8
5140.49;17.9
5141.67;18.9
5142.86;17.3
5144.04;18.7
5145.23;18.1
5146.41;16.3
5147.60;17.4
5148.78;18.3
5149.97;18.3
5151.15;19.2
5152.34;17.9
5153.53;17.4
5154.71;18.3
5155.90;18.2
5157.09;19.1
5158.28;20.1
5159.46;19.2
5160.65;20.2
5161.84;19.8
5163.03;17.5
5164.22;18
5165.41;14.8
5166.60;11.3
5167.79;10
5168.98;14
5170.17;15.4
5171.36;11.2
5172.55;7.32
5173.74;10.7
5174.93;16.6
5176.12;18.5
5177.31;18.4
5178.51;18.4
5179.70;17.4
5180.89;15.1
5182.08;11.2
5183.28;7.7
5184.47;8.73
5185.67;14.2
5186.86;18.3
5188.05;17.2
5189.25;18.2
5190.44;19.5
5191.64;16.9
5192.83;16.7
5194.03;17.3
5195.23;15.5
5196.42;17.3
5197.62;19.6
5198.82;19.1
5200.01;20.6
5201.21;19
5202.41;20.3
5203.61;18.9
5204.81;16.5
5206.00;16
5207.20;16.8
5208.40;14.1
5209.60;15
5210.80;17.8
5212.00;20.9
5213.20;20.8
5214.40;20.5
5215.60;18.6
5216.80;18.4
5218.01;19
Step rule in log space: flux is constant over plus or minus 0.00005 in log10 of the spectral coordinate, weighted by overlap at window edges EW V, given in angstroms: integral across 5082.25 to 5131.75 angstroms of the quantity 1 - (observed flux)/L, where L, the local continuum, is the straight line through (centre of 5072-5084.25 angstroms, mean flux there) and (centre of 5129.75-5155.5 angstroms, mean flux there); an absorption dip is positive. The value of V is -1.7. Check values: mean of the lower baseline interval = 18.5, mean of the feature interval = 19.1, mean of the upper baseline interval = 18.3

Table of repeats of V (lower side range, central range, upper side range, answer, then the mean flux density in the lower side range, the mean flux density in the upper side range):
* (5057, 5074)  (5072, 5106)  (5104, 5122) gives 0.3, 19.5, 19.1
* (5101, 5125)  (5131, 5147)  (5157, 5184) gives -1.0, 19.1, 15.2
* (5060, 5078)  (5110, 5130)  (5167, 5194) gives -2.1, 19.1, 14.7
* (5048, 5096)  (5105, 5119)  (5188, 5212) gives -0.1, 19.3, 17.7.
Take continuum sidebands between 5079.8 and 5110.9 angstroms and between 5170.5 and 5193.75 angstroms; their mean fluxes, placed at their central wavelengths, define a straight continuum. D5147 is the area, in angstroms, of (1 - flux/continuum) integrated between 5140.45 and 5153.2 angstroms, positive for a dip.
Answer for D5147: -1.1 angstroms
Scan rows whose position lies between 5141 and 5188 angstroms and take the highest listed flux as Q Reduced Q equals 20.2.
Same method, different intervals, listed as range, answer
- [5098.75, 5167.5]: 21.5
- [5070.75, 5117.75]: 21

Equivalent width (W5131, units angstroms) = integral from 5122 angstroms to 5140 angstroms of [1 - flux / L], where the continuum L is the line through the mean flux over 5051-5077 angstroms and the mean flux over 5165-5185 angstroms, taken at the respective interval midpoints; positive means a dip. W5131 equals -3.1 angstroms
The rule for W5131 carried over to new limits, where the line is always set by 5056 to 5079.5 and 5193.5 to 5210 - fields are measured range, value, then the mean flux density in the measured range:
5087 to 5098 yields -0.31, 19.5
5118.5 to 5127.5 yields -0.14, 18.9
